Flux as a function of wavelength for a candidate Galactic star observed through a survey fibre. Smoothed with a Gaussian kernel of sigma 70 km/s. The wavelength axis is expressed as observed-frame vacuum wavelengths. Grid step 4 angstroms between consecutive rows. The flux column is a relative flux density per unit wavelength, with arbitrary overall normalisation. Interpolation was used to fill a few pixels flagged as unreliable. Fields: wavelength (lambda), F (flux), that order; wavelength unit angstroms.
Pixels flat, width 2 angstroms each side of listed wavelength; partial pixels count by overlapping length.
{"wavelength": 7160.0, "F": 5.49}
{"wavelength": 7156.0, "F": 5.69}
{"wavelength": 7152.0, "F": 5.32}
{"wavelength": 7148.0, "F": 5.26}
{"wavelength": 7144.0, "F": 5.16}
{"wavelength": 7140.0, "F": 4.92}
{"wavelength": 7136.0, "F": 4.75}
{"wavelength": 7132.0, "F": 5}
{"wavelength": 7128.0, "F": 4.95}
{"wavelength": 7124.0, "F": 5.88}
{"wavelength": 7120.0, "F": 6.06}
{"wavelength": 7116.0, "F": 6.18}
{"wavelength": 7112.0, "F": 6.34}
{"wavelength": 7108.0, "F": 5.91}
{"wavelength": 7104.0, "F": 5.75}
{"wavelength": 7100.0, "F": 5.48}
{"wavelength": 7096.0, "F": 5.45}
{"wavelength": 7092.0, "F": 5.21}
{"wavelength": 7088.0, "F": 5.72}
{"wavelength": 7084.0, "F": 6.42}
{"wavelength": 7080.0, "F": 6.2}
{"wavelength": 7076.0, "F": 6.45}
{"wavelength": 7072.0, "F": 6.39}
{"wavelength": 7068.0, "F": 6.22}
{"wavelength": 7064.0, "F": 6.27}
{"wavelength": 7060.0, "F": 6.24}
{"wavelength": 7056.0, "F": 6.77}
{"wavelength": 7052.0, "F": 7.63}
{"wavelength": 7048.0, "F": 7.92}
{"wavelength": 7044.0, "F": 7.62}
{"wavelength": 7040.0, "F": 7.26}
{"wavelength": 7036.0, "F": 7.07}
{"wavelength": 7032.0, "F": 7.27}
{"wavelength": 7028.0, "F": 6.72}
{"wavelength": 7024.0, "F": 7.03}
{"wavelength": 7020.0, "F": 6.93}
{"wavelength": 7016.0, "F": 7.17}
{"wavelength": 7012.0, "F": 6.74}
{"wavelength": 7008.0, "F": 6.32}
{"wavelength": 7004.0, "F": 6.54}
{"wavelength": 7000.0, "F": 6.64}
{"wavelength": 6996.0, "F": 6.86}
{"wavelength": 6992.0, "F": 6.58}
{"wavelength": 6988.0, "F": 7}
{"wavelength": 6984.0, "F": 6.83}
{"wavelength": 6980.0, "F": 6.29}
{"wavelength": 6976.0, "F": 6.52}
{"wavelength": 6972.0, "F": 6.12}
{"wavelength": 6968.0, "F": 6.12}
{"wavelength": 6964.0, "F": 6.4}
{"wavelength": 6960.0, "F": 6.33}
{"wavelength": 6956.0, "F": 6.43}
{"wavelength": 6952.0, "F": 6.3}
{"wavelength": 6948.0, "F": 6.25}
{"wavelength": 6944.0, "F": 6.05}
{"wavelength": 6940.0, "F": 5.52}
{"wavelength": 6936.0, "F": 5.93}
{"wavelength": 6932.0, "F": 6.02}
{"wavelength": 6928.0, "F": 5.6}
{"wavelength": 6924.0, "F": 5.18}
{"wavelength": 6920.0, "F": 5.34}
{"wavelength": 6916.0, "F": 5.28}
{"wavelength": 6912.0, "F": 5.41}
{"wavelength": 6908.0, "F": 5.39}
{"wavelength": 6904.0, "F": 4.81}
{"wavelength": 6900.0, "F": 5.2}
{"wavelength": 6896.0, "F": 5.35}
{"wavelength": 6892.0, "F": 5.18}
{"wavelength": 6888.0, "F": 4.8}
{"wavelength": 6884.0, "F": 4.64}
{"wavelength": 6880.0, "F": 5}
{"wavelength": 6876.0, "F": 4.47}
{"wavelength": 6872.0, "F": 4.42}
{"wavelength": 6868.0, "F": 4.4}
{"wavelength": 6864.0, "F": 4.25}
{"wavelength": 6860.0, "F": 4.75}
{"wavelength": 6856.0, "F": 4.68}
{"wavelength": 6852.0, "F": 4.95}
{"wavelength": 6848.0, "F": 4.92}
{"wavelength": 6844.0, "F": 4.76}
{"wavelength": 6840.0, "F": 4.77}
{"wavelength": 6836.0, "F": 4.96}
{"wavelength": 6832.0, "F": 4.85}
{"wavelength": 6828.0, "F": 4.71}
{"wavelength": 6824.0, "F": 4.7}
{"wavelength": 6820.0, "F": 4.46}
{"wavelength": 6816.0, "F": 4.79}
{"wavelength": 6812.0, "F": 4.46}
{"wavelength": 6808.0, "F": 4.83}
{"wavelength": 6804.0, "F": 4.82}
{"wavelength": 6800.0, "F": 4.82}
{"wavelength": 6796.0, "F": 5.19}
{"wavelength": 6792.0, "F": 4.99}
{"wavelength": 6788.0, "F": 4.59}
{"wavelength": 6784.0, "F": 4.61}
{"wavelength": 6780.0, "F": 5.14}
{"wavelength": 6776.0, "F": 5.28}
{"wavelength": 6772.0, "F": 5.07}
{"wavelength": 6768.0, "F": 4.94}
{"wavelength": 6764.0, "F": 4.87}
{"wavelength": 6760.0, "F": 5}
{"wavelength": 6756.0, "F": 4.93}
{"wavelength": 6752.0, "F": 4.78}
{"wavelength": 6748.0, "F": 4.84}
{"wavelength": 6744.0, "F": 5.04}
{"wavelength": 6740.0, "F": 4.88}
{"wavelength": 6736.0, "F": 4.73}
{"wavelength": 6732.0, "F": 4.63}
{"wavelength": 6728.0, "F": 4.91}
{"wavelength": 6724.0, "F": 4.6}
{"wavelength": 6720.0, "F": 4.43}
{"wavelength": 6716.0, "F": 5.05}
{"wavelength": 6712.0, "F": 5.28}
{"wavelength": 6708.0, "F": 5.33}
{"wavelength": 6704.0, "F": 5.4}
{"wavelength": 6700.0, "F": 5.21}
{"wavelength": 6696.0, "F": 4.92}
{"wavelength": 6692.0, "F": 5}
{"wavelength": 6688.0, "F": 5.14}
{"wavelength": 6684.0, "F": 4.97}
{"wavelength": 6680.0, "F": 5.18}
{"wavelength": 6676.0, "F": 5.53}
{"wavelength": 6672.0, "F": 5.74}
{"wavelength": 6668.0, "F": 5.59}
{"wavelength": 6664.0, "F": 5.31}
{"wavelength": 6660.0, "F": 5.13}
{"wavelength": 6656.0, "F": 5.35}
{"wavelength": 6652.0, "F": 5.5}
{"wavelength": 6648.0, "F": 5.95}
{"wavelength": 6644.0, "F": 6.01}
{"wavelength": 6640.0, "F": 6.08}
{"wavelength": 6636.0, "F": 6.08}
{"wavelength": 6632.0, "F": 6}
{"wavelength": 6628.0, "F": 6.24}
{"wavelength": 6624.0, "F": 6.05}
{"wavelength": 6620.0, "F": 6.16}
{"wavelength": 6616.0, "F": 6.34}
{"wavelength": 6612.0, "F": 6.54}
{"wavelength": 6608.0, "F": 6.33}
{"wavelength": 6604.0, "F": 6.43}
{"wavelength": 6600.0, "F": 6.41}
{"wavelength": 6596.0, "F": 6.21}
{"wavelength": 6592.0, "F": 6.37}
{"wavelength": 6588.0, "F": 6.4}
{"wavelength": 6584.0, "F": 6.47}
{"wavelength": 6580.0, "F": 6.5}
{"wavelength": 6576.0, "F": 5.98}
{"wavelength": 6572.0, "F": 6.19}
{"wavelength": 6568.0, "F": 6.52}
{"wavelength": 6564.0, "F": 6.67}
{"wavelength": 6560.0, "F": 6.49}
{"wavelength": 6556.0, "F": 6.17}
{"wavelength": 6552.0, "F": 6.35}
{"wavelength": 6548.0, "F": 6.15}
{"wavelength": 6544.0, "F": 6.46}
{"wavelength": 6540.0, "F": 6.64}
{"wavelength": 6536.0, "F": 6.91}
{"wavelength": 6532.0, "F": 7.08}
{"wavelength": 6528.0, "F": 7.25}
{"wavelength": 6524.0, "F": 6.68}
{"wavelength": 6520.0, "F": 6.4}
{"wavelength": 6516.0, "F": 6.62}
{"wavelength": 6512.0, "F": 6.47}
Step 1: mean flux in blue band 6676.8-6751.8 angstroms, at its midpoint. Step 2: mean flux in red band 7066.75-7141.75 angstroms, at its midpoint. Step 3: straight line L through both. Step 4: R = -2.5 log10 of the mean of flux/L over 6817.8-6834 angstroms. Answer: 0.11 mag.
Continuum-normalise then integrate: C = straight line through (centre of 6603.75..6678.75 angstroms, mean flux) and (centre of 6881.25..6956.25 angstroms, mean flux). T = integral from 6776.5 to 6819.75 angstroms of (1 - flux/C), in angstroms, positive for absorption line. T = 6.39 angstroms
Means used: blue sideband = 5.89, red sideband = 5.48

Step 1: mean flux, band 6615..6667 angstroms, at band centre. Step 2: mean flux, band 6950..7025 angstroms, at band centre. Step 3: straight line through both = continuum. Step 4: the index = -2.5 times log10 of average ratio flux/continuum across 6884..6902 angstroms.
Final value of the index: 0.25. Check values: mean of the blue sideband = 5.85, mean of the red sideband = 6.58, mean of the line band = 5.08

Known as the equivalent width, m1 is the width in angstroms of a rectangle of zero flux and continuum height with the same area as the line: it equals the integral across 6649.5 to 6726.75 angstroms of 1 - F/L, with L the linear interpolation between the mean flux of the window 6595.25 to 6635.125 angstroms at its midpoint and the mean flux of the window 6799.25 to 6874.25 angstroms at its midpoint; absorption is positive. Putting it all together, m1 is 7.5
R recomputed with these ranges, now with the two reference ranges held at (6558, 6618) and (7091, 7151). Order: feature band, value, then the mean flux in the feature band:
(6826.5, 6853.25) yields 0.23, 4.85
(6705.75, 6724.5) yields 0.24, 4.97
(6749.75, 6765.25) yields 0.24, 4.9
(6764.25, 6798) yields 0.22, 4.97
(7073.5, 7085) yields -0.14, 6.35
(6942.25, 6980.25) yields -0.09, 6.28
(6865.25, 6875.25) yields 0.32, 4.41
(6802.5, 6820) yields 0.27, 4.69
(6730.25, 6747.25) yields 0.26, 4.82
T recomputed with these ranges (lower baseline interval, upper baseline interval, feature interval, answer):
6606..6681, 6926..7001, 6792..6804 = 2.2 angstroms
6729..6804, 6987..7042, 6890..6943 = 5.9 angstroms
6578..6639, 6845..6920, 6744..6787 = 4.3 angstroms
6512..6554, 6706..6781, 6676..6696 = 1.1 angstroms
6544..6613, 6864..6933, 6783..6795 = 1.6 angstroms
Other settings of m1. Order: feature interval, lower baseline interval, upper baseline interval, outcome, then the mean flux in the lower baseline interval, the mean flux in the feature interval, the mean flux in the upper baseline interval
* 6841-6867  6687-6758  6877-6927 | 1.9 angstroms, 4.95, 4.71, 5.13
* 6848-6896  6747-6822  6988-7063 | 7.7 angstroms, 4.86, 4.72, 6.95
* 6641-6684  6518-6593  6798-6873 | 2.3 angstroms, 6.51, 5.52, 4.7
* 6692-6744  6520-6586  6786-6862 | 4.9 angstroms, 6.53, 4.95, 4.79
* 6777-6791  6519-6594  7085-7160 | 2.9 angstroms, 6.51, 4.83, 5.51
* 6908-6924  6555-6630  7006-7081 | 3.3 angstroms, 6.34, 5.33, 6.86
